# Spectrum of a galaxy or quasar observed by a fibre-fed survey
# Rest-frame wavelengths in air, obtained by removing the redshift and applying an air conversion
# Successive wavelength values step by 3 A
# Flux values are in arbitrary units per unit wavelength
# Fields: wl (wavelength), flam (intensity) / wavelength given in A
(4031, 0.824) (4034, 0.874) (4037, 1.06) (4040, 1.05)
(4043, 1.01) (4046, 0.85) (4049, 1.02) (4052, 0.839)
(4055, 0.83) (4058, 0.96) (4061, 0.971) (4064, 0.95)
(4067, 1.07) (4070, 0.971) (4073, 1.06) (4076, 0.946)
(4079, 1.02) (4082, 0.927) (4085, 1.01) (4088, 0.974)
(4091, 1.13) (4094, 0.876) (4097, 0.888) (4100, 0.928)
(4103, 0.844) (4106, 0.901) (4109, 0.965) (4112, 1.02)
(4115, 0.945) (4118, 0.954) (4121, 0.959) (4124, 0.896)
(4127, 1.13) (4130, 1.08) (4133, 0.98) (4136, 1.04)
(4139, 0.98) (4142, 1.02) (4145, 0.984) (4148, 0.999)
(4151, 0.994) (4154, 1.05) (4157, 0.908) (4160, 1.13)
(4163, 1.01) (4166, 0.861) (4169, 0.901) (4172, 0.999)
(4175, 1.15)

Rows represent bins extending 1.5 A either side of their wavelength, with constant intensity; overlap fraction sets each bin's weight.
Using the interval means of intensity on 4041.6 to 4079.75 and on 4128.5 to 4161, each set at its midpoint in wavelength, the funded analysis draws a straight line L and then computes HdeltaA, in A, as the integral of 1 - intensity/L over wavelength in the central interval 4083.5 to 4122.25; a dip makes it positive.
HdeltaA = 1.3 A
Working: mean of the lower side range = 0.96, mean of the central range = 0.953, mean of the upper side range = 1.01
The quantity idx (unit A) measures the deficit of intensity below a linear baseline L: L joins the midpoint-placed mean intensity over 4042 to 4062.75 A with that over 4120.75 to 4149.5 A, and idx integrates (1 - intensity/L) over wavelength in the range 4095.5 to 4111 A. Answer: 1.1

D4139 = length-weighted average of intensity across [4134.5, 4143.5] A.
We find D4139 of 1.01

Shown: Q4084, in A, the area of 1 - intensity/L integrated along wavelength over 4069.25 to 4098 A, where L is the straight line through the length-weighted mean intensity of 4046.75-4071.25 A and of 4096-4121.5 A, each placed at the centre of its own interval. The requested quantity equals -1.3 A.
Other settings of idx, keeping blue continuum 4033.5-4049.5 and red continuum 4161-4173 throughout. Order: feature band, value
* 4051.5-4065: 0.87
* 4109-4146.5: -1.53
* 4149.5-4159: -0.40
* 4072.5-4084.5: -0.16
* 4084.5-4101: 0.02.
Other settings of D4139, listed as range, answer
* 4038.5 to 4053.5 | 0.954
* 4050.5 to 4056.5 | 0.834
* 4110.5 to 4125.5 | 0.955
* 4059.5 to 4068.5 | 0.997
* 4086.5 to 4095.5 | 0.993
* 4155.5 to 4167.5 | 0.977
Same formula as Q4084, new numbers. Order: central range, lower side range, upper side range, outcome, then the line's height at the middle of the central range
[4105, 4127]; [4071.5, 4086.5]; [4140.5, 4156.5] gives 0.80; 0.998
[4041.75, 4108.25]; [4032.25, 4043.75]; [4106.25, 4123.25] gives 1.66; 0.978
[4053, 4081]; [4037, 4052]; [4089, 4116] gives -0.25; 0.964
